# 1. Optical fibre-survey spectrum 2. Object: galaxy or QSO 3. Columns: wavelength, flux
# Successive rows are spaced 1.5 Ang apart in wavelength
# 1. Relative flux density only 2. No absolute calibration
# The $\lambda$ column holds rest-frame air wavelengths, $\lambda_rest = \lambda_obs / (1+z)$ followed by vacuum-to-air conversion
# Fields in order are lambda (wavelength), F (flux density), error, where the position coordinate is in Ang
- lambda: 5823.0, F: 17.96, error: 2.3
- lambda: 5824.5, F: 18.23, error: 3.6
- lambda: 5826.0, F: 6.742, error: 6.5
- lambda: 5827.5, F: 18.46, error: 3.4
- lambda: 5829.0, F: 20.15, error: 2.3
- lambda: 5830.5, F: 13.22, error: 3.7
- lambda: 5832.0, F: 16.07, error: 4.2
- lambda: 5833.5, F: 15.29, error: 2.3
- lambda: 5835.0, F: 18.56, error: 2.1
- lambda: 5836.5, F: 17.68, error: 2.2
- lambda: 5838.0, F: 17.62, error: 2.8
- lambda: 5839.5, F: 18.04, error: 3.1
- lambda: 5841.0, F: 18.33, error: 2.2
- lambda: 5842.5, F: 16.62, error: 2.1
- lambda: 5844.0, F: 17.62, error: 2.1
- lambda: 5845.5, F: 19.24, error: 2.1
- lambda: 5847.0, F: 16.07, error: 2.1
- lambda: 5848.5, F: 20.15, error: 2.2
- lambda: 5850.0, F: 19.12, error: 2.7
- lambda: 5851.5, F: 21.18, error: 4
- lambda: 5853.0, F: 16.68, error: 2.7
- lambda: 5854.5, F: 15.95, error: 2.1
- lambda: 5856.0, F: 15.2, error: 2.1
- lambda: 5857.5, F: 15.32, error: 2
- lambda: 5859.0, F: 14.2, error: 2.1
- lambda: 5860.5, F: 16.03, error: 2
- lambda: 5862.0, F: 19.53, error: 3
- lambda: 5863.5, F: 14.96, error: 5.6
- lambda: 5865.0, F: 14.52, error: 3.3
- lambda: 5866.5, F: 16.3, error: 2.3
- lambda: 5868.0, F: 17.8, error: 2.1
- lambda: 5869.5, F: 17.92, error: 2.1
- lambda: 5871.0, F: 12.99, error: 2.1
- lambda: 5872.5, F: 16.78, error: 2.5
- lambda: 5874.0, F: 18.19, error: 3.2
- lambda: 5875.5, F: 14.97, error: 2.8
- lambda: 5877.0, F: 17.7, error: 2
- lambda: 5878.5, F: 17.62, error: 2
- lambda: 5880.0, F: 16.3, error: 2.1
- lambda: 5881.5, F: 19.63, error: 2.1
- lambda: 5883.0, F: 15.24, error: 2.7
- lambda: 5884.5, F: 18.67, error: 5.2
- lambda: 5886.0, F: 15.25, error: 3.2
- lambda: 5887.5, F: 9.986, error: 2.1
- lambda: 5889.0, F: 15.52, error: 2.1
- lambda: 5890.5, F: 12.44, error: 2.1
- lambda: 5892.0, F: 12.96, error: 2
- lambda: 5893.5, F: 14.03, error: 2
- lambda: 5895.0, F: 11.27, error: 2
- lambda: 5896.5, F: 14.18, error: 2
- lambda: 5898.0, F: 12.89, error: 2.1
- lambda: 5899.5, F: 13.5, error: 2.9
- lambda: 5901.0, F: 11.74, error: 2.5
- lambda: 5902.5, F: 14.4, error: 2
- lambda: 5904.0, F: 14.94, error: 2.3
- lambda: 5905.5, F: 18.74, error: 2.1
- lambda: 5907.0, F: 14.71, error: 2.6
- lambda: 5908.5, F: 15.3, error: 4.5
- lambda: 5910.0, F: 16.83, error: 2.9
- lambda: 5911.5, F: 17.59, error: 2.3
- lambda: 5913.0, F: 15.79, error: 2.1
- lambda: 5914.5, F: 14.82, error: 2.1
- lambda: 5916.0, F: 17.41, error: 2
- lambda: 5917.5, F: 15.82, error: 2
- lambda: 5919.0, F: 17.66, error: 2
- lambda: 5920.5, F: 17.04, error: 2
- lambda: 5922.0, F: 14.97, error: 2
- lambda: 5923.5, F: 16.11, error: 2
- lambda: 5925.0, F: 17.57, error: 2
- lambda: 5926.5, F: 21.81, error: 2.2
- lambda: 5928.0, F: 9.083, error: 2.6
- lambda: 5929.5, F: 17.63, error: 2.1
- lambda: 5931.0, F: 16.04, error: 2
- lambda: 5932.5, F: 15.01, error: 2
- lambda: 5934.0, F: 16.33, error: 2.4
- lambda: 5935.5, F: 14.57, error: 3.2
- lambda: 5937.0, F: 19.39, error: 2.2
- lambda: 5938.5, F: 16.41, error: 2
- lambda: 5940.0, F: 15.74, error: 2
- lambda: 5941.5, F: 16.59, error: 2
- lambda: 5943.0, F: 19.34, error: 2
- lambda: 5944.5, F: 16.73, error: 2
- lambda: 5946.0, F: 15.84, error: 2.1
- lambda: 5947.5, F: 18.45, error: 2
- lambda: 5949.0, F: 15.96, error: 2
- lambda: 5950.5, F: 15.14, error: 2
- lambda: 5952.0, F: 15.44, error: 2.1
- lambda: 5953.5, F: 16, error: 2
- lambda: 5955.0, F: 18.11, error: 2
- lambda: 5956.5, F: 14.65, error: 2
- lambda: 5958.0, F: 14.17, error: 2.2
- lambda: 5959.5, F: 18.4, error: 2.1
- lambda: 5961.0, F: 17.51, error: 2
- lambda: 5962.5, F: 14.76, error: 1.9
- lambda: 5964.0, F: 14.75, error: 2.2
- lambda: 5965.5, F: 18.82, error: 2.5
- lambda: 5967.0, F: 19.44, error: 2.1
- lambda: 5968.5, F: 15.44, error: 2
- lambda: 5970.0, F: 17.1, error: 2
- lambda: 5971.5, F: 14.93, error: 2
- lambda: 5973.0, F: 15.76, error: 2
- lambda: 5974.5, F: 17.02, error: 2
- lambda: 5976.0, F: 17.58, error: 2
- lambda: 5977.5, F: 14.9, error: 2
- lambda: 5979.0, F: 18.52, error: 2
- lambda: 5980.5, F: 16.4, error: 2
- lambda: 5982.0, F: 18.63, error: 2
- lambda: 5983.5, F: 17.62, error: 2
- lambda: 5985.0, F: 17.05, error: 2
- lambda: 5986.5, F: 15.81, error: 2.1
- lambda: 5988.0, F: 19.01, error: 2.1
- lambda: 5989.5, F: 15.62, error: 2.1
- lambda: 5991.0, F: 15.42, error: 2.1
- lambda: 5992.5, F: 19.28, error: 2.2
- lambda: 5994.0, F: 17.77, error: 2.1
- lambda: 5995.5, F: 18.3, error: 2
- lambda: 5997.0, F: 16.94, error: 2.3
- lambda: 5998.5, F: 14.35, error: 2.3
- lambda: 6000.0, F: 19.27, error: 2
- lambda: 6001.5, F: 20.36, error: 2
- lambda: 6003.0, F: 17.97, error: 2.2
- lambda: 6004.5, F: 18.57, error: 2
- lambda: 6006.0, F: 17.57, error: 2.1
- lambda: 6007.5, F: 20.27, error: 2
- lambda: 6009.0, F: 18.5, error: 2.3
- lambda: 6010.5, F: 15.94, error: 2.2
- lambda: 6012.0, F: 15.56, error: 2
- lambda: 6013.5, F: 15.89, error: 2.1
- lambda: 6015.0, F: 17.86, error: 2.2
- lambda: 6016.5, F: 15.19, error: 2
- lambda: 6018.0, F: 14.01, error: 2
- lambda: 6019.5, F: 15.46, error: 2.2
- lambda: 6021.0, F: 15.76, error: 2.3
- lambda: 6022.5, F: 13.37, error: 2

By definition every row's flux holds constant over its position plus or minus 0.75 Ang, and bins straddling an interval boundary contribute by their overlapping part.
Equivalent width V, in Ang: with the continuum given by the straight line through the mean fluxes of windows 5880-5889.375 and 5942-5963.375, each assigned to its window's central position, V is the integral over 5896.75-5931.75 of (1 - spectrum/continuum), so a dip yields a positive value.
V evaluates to 0.7 Ang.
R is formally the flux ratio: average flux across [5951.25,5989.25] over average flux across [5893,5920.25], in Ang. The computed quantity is 1.1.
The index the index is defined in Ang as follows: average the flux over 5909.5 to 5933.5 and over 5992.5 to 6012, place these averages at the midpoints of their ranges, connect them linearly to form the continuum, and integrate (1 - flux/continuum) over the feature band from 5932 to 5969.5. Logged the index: 0.8 Ang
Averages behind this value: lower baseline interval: 16.3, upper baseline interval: 17.9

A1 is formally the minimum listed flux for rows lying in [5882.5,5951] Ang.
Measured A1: 9.083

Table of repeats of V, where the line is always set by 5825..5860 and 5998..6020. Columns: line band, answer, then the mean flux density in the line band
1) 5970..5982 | 0.3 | 16.6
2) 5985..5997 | -0.1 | 17.3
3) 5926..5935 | 0.7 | 15.8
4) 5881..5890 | 0.8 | 15.5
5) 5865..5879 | 0.3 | 16.6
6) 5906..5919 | 0.6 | 16.2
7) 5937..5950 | 0.0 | 17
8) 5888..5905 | 3.5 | 13.5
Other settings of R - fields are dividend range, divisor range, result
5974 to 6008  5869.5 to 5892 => 1.11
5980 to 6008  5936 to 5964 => 1.07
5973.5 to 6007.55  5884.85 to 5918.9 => 1.19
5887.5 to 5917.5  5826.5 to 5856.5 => 0.83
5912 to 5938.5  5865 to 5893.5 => 1.03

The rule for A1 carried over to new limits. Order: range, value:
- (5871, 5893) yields 9.986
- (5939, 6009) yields 14.17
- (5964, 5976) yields 14.75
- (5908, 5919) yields 14.82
